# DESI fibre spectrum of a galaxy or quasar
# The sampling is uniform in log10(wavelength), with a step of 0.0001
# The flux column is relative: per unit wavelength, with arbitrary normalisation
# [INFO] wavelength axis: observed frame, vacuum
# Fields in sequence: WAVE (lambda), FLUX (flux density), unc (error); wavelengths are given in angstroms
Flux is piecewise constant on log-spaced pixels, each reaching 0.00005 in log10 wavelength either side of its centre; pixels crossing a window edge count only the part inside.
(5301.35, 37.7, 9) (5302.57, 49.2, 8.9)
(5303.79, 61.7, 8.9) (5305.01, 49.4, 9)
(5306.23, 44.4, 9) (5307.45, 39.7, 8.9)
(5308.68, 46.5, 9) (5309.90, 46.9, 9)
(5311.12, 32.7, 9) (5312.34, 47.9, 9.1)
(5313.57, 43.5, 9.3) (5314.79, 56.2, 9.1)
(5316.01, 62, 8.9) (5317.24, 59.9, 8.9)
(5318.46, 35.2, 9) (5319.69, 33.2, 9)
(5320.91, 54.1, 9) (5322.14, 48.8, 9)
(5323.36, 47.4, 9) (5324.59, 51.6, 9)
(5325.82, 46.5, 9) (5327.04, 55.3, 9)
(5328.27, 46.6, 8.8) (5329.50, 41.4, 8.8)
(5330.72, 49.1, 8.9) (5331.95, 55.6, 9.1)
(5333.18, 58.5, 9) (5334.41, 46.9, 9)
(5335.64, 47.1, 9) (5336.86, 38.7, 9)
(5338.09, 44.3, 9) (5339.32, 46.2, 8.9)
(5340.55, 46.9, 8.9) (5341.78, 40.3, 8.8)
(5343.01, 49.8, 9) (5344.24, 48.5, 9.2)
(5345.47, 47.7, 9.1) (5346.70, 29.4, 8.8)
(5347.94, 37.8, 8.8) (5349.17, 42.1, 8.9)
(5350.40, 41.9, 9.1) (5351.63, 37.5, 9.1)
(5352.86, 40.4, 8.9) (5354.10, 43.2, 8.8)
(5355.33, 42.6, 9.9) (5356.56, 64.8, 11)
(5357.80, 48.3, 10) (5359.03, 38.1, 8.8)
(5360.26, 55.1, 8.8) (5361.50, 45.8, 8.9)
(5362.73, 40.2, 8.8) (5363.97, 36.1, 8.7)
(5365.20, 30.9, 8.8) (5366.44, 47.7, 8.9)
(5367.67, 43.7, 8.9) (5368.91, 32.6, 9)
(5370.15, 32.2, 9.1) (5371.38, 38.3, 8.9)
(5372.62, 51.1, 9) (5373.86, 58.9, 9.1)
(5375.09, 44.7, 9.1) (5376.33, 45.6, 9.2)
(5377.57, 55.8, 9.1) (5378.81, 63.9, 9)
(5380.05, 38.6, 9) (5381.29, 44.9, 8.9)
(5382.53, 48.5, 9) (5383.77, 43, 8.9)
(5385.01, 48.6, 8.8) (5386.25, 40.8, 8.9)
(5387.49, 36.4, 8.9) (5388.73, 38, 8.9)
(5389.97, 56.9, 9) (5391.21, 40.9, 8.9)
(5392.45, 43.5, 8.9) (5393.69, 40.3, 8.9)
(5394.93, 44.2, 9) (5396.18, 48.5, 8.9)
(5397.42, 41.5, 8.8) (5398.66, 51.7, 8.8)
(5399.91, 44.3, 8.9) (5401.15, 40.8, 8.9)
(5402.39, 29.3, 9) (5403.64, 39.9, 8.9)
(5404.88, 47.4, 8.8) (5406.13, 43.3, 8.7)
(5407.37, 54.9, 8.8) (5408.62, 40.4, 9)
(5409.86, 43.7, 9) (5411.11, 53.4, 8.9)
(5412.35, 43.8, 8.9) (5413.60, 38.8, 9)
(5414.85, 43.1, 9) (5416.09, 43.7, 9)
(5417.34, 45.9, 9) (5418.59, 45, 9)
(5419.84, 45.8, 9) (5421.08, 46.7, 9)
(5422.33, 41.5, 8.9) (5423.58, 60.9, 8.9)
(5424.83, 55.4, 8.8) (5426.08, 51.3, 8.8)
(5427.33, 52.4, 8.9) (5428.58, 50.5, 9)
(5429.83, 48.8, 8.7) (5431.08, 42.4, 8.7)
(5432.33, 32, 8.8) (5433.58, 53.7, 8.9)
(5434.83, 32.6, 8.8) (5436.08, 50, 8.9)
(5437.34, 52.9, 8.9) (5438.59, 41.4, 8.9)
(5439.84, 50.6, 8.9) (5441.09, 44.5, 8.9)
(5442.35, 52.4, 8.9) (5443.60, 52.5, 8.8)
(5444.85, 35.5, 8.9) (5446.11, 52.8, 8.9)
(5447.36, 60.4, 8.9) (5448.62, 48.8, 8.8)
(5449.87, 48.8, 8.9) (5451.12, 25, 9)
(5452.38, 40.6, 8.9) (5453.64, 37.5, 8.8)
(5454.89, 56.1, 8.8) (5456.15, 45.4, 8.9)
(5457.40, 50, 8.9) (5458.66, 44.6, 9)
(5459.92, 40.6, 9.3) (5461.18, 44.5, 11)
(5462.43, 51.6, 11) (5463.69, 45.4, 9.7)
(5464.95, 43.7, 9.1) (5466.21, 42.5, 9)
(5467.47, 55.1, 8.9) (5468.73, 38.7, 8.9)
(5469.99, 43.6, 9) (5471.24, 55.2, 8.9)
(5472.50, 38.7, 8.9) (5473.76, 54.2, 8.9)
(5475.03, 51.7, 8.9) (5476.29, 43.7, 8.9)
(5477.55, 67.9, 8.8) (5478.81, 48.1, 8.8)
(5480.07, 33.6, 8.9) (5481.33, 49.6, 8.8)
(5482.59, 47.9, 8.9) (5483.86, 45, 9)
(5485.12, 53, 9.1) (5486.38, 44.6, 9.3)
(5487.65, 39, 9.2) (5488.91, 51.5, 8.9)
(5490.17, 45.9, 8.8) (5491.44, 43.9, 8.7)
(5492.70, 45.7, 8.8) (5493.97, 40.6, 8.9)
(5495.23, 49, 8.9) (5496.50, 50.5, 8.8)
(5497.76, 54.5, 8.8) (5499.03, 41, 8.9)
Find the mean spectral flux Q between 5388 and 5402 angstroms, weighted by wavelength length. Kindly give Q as 44.3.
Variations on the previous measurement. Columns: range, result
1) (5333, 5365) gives 44.2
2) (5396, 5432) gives 45.9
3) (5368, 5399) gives 45.1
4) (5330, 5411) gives 44.6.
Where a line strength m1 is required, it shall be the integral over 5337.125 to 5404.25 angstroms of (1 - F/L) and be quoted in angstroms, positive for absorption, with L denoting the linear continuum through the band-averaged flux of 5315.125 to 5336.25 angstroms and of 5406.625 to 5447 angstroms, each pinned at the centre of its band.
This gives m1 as 6.1 angstroms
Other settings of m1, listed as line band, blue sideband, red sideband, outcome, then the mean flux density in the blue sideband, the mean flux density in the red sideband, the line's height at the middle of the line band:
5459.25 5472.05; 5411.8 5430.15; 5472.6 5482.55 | 0.74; 47.6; 49.1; 48.8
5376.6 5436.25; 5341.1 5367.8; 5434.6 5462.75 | -0.90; 43.3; 46.2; 44.9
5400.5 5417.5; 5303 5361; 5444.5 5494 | 1.14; 46.6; 46.4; 46.5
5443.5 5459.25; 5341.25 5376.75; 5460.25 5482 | 0.31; 43.3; 47.4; 46.7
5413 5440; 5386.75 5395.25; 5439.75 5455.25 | -0.93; 42.9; 46.3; 45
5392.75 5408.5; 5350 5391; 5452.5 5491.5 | 0.55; 44.7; 46.8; 45.3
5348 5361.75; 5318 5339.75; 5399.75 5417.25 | 0.23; 47.1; 43.4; 45.9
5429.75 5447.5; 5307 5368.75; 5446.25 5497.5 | 0.00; 45.5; 46.7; 46.4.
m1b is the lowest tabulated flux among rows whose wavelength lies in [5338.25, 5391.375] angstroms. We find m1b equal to 29.4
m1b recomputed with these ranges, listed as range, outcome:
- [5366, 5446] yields 29.3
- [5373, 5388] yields 36.4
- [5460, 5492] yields 33.6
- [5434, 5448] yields 32.6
